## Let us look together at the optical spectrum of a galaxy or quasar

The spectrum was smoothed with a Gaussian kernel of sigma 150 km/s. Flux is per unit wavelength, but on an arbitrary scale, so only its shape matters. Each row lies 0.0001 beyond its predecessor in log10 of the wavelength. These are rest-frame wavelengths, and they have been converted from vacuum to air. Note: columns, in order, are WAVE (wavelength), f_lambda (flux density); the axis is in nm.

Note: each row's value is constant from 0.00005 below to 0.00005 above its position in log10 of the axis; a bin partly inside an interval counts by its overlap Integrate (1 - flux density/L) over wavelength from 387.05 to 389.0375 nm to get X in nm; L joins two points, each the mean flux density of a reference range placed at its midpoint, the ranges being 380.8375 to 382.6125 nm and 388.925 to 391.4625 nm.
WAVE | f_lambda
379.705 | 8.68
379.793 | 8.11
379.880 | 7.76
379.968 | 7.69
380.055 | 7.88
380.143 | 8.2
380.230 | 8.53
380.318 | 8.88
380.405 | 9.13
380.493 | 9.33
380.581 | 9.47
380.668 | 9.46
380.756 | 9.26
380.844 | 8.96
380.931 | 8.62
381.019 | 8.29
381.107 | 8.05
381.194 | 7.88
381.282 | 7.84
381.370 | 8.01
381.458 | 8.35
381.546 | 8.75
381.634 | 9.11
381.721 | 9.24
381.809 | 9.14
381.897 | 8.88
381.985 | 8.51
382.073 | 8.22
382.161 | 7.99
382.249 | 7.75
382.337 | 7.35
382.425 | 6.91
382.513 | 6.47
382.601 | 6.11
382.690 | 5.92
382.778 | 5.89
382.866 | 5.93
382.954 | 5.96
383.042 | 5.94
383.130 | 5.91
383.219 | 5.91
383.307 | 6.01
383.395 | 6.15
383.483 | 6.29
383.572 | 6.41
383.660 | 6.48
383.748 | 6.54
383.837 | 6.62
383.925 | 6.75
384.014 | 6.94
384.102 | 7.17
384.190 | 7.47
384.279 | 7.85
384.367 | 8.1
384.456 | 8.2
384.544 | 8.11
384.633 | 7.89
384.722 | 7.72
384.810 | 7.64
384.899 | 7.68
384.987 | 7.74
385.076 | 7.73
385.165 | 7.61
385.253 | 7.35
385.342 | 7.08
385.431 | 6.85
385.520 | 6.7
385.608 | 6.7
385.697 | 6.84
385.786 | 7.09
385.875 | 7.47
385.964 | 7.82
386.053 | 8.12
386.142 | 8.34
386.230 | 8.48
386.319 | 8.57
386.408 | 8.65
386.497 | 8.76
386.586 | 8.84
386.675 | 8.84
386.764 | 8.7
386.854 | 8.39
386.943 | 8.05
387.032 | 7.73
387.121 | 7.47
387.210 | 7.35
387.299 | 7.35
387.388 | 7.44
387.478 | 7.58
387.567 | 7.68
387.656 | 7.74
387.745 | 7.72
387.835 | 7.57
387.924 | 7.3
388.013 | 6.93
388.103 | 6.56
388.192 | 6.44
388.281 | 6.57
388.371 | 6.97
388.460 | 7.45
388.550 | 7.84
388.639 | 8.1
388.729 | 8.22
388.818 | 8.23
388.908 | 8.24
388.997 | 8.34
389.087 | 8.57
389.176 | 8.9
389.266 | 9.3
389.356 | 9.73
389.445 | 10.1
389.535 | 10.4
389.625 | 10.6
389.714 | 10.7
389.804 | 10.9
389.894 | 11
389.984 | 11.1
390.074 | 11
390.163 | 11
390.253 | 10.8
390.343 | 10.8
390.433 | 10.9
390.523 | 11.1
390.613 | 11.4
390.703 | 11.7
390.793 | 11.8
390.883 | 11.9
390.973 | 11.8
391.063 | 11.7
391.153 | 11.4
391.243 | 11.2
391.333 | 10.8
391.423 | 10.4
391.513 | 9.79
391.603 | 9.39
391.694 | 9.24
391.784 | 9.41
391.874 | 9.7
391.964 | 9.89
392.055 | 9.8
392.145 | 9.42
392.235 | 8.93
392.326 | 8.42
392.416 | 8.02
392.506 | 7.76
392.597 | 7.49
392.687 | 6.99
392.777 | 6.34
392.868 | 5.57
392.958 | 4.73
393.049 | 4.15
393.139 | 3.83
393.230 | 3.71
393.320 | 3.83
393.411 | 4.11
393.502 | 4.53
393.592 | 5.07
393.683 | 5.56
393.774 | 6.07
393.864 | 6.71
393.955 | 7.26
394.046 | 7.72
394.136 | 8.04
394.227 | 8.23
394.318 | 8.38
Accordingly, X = 0.50 nm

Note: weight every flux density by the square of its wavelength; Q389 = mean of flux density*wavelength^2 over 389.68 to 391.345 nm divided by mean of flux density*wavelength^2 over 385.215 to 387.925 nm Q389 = 1.5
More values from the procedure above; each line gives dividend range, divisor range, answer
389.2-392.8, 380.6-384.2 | 1.43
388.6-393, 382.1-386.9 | 1.37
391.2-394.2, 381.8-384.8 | 1.10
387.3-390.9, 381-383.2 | 1.26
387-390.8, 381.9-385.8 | 1.30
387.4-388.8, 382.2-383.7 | 1.20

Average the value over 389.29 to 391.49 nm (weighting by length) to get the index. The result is 11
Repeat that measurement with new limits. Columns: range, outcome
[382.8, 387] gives 7.37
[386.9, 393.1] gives 8.94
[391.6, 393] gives 8.16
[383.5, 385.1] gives 7.37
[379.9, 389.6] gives 7.77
